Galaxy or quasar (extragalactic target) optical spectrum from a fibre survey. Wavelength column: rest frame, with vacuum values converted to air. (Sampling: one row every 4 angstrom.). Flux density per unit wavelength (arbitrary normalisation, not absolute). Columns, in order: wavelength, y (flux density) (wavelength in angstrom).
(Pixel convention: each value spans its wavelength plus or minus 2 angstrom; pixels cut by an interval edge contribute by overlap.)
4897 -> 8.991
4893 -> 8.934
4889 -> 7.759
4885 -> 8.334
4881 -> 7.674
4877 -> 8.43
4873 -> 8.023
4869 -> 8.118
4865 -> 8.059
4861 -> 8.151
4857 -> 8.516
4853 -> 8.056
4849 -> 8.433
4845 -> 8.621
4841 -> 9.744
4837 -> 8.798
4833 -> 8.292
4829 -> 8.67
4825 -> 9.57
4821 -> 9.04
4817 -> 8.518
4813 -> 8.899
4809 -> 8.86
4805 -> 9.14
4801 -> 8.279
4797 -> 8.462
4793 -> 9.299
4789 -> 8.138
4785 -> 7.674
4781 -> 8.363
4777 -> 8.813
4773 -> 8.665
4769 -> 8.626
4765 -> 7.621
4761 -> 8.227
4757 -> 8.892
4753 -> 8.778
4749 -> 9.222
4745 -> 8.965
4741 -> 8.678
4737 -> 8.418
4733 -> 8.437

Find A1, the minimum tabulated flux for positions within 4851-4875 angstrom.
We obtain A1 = 8.023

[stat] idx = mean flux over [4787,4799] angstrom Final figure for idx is 8.63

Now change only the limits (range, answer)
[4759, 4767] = 7.92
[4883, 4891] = 8.05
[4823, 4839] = 8.83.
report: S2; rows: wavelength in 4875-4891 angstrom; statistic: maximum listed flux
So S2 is 8.43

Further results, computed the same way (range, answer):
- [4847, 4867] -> 8.516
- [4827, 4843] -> 9.744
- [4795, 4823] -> 9.14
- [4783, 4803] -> 9.299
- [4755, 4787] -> 8.892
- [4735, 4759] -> 9.222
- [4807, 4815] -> 8.899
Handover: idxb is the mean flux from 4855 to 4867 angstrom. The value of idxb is 8.24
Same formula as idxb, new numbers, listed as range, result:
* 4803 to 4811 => 9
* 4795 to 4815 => 8.73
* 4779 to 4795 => 8.37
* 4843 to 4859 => 8.41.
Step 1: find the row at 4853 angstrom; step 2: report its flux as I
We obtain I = 8.056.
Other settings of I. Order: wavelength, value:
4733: 8.437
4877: 8.43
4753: 8.778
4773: 8.665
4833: 8.292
